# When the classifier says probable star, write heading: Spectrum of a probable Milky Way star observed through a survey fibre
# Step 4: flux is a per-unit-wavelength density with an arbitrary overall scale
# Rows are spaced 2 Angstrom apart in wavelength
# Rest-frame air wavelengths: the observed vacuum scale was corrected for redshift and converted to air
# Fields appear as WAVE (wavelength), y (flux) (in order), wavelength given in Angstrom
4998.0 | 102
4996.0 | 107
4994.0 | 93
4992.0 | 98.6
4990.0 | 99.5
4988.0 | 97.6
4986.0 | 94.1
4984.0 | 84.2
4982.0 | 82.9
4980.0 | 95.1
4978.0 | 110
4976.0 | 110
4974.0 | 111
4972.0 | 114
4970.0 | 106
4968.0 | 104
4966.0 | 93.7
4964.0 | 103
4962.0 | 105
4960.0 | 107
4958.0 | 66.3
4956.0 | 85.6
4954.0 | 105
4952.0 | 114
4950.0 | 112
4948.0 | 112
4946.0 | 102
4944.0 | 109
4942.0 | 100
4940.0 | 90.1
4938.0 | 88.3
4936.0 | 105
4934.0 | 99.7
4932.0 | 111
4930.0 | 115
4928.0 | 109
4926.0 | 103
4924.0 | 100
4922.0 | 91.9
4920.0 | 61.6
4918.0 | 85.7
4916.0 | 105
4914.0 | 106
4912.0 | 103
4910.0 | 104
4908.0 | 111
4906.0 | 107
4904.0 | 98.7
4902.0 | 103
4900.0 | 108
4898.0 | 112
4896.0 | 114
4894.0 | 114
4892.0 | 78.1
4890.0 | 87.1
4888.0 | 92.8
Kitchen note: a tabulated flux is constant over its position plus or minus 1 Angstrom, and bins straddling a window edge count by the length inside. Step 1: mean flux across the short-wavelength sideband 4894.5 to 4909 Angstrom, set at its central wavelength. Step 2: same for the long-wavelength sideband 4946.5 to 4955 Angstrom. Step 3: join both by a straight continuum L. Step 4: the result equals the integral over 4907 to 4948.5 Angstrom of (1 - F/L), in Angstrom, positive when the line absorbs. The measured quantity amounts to 3.3 Angstrom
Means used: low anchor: 108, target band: 100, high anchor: 110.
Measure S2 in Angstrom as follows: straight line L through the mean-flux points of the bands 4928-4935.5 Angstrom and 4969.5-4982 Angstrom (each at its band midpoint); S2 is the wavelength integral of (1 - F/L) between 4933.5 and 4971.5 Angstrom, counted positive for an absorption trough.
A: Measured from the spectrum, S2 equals 2.3 Angstrom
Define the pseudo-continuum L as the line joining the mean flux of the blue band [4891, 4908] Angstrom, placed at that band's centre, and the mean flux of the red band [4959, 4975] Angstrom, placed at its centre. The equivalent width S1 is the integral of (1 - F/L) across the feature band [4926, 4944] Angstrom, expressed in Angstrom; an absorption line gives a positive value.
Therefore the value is 0.4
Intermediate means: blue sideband 105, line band 103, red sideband 105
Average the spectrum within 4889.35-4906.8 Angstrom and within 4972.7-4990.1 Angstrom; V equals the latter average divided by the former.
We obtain 0.96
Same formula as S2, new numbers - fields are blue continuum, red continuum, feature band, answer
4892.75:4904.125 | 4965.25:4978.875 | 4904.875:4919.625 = 0.93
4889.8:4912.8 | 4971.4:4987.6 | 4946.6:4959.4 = 0.21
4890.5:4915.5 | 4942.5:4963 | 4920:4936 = 0.23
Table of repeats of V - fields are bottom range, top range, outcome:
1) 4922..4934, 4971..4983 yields 0.98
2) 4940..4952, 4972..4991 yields 0.93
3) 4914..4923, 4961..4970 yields 1.15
